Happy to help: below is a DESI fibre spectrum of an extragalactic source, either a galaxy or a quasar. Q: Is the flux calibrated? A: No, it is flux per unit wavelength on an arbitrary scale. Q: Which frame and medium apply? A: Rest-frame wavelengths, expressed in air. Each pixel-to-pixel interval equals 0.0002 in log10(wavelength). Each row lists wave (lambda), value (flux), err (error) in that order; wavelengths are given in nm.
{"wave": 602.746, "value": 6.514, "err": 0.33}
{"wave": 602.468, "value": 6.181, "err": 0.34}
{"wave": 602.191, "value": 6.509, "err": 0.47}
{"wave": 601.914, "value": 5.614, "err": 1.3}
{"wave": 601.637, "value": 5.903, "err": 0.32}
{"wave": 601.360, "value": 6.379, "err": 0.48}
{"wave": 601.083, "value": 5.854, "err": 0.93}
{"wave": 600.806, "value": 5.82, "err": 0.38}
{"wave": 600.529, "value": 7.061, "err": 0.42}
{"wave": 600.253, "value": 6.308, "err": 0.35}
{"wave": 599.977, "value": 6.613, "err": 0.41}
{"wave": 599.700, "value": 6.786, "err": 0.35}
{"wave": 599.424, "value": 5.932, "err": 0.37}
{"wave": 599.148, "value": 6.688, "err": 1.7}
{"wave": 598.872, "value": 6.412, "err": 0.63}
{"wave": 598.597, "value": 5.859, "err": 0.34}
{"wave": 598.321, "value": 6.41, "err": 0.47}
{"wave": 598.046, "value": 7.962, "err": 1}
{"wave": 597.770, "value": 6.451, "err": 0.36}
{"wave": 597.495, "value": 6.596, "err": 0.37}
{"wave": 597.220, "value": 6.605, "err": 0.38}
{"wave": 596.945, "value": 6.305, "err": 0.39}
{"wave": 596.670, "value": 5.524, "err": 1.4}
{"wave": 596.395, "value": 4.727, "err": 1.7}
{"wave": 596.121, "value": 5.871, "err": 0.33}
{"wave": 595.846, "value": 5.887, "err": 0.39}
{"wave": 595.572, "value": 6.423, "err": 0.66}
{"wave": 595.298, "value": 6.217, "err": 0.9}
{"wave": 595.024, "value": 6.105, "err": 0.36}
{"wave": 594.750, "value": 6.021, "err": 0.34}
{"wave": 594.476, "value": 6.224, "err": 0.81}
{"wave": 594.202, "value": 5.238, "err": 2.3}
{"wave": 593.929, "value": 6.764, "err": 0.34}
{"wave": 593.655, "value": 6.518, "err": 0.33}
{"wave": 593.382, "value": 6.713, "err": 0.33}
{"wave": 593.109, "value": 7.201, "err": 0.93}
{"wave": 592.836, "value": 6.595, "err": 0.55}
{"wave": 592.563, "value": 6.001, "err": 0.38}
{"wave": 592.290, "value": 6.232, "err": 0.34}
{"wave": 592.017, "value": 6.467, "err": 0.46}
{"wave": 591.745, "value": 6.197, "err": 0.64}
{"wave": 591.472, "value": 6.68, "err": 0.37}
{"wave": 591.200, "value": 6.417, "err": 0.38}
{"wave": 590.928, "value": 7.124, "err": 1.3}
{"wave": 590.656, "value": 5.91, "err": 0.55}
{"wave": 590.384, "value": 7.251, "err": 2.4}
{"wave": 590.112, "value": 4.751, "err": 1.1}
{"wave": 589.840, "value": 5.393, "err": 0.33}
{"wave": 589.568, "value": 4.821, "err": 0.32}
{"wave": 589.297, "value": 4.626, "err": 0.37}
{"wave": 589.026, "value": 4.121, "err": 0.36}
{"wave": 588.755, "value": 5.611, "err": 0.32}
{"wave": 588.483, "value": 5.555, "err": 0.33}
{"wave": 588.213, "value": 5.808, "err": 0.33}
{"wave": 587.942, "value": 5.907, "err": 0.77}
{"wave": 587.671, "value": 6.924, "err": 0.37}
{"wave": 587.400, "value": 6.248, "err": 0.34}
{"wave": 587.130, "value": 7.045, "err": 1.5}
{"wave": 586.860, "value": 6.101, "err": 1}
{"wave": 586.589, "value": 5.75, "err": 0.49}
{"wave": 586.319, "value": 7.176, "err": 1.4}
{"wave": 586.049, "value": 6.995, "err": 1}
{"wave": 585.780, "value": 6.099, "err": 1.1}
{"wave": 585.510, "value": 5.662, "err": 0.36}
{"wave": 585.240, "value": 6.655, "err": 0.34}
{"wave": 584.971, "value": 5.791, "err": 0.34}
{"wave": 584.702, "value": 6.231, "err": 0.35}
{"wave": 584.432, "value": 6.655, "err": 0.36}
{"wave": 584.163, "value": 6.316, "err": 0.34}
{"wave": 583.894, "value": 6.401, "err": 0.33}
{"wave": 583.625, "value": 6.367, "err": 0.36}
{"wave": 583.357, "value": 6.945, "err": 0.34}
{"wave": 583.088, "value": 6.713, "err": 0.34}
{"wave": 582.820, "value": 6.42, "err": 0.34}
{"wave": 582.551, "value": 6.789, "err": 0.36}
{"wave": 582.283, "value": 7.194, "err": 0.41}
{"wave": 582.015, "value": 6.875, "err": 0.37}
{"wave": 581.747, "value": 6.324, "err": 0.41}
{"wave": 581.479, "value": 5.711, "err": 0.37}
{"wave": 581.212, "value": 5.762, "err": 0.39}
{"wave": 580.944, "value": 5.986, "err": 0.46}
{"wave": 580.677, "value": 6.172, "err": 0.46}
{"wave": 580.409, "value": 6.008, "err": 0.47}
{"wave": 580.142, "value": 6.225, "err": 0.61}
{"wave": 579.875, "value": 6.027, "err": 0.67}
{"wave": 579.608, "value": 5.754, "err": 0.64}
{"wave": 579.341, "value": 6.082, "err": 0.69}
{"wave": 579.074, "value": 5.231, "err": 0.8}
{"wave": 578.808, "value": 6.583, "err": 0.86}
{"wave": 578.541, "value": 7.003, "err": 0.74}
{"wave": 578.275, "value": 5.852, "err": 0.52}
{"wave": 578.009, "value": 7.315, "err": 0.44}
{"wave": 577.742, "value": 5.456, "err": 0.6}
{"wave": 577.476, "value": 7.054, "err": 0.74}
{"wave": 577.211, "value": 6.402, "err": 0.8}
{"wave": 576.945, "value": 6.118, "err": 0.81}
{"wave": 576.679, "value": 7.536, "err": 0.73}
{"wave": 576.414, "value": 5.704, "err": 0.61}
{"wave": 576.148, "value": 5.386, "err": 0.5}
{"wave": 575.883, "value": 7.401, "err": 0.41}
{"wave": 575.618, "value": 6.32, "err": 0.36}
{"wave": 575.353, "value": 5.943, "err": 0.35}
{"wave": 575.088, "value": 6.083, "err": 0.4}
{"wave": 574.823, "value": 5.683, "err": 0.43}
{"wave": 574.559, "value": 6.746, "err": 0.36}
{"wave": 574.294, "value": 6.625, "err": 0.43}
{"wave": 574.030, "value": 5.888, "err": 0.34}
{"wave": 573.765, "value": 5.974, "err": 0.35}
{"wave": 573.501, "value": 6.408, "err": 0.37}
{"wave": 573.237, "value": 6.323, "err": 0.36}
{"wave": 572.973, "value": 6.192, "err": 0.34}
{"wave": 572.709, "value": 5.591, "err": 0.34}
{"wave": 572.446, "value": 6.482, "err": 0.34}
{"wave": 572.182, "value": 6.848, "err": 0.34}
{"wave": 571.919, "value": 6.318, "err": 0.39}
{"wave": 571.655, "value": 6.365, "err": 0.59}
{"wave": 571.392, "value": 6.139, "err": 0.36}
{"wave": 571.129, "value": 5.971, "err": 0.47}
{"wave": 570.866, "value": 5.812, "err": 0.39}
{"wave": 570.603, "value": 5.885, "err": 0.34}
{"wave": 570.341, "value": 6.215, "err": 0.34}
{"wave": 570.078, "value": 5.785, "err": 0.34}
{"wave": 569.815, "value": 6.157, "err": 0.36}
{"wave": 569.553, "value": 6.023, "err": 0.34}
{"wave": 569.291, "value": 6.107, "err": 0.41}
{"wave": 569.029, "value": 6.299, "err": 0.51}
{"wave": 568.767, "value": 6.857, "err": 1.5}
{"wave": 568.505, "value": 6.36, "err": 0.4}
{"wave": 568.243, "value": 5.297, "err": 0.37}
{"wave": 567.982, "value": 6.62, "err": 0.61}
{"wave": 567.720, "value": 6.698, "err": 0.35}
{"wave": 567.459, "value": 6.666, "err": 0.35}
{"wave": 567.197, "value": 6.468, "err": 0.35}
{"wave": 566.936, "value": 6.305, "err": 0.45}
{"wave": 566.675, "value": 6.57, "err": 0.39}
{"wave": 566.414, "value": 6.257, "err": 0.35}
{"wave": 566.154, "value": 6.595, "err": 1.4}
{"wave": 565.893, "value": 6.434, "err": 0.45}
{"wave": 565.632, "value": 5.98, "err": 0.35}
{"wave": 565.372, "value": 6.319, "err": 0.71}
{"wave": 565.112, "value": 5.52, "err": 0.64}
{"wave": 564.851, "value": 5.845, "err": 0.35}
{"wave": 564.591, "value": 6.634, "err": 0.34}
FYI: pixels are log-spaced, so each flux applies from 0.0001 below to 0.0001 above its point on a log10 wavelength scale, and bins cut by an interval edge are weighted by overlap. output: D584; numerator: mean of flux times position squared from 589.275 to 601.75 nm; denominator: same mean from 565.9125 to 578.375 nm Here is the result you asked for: 1.07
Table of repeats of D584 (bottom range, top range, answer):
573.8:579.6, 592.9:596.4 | 1.05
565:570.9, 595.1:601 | 1.12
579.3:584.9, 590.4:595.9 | 1.05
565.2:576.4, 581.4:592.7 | 1.05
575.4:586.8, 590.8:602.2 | 1.05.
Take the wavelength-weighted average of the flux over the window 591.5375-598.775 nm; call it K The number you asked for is 6.28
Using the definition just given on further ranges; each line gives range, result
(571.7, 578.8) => 6.34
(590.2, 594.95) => 6.42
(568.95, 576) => 6.2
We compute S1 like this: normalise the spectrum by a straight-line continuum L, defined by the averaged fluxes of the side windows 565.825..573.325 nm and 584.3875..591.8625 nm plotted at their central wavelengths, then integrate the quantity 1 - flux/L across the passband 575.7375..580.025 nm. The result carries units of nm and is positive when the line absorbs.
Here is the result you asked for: -0.10 nm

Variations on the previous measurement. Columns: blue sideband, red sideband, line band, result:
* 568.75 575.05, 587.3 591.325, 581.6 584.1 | -0.31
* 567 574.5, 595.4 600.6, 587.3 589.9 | 0.33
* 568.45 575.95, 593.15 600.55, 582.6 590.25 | 0.27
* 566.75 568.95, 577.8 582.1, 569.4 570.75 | 0.07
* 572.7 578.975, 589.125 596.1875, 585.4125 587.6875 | -0.08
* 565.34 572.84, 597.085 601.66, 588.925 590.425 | 0.32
